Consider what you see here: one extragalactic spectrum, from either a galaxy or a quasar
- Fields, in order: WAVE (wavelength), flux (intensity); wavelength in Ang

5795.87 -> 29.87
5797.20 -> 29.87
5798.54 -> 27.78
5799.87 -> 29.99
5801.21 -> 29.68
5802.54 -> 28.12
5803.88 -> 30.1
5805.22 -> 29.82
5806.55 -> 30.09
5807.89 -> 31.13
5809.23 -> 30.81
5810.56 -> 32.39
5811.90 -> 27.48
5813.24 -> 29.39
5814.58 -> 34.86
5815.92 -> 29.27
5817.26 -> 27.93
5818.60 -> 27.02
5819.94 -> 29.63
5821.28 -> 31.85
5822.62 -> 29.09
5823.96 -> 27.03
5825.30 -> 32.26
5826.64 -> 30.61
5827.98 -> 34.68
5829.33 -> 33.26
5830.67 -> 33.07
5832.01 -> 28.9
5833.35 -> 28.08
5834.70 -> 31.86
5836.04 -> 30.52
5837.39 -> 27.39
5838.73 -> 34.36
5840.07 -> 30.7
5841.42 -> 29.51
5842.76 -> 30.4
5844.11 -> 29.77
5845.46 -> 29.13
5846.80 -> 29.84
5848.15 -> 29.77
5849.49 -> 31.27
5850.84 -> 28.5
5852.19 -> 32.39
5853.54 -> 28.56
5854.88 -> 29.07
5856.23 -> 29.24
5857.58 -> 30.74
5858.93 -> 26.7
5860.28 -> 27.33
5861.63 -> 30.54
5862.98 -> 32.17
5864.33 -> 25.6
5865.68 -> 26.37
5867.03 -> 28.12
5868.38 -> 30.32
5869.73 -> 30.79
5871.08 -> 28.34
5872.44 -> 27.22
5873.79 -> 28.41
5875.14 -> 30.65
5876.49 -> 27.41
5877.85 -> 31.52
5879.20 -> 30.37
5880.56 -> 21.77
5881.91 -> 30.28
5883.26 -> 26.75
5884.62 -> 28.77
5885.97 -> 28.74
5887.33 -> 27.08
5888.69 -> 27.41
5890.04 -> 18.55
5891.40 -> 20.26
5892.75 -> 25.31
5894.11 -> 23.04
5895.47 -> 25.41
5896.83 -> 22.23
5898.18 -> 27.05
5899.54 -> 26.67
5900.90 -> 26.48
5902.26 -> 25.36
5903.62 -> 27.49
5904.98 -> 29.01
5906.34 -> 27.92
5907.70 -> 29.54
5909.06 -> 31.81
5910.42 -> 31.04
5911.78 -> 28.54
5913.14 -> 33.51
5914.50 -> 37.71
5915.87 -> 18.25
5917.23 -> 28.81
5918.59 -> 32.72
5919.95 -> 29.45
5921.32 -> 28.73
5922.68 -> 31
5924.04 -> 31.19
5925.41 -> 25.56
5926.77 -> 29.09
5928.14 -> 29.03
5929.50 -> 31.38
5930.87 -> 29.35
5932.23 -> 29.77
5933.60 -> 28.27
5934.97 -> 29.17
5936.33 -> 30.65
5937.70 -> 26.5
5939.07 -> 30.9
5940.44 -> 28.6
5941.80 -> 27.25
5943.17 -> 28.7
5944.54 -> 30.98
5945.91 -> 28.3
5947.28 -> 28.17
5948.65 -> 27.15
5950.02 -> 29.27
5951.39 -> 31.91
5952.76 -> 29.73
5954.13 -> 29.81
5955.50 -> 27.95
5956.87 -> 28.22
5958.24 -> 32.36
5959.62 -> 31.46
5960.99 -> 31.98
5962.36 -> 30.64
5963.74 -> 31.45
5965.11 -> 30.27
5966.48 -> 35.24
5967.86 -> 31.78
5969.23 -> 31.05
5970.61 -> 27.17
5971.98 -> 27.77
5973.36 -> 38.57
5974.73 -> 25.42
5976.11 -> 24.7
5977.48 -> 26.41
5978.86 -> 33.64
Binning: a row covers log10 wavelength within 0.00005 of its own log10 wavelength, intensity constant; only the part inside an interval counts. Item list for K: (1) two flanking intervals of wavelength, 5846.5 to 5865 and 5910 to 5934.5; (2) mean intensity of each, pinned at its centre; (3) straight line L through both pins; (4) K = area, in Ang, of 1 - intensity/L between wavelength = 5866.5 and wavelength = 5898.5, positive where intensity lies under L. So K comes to 2.8 Ang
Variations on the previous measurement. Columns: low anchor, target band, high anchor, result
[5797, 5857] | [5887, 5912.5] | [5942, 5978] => 3.1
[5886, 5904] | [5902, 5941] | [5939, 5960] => -3.4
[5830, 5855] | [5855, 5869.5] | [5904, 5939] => 0.6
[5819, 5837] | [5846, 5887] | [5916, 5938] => 1.7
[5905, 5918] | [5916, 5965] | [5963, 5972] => 1.4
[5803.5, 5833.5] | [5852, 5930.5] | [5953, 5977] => 5.7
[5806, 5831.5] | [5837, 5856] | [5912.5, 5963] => 0.2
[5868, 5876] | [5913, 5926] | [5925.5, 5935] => -0.2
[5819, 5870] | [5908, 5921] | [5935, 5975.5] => -0.1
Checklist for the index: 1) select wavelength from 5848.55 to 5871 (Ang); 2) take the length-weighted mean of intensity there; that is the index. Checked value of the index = 29.2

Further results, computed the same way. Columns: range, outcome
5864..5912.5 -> 27.3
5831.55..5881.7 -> 29.3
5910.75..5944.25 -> 29.4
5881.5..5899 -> 25.4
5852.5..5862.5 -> 29.1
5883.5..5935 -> 27.9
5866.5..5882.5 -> 28.8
